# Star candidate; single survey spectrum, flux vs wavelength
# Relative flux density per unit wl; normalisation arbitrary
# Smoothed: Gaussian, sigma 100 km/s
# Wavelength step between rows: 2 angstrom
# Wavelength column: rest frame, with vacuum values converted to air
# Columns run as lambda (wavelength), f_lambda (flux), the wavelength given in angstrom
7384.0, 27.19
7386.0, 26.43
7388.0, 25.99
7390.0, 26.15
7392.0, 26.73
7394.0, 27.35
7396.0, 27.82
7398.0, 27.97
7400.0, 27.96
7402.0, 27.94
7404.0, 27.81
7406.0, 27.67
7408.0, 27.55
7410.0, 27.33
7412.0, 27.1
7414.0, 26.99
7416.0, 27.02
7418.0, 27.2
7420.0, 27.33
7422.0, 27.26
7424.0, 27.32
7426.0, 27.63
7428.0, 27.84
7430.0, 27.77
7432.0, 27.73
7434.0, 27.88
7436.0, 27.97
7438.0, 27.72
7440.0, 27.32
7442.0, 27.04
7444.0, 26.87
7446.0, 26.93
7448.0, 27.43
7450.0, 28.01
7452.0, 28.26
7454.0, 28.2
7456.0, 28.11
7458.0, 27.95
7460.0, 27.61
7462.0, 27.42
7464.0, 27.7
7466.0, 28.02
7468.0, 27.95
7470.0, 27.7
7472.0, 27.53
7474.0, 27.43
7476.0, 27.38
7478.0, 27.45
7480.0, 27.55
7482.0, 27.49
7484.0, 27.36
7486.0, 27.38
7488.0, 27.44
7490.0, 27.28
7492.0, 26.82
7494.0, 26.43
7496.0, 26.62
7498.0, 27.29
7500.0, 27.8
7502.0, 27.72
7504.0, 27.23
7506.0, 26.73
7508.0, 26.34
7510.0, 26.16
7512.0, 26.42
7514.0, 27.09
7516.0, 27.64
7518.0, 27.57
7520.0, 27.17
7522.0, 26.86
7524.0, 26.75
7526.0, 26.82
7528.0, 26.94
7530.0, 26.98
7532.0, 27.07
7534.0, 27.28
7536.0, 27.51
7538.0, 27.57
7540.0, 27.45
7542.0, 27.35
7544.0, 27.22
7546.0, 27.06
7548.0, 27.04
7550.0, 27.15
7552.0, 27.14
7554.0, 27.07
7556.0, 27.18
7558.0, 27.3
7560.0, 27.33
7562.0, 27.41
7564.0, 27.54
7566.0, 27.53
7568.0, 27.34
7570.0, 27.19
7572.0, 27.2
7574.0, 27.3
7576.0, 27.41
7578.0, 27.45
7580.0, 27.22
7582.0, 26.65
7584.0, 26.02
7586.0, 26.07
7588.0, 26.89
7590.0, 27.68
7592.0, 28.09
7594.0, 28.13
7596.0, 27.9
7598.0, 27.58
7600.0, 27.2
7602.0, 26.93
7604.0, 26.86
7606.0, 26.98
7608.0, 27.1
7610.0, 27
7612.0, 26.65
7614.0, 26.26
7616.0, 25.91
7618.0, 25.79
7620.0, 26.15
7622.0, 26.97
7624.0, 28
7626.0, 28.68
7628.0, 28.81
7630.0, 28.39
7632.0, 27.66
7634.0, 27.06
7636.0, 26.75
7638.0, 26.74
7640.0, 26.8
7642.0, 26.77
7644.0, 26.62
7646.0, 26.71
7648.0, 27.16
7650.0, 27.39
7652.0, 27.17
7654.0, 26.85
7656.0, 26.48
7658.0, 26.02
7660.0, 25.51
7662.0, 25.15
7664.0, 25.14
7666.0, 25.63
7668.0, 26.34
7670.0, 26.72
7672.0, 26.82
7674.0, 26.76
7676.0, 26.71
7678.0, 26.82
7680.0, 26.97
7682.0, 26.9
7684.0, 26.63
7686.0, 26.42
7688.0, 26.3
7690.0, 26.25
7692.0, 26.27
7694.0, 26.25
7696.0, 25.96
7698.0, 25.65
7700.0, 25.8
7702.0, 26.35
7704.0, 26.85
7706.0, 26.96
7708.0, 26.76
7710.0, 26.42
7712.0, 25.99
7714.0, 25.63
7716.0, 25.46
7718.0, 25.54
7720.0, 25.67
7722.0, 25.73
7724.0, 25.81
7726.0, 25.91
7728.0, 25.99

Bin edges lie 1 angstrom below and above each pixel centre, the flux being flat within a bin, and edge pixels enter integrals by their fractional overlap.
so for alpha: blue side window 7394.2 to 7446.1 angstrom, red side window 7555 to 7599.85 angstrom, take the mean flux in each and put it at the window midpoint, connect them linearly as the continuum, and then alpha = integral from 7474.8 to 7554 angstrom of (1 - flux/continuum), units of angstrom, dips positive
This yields 0.7 angstrom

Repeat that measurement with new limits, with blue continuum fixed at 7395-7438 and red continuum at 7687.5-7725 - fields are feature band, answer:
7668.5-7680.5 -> -0.2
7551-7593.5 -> -0.7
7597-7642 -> -1.0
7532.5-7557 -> -0.3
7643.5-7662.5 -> -0.1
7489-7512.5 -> 0.2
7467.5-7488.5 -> -0.2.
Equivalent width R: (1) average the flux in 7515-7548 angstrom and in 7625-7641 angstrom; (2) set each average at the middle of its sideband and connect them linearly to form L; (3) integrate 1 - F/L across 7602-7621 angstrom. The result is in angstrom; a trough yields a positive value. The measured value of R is 0.7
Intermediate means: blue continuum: 27.2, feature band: 26.5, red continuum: 27.6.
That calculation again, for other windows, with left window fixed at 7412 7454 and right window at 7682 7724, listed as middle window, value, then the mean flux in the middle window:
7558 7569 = -0.2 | 27.4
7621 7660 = -1.0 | 27.2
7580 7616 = -0.5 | 27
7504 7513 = 0.2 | 26.5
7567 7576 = -0.2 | 27.3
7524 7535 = 0.0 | 27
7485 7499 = 0.1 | 27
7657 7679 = 0.1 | 26.1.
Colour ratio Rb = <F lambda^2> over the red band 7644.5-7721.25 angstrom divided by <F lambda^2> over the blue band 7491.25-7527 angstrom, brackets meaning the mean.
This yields 1.02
